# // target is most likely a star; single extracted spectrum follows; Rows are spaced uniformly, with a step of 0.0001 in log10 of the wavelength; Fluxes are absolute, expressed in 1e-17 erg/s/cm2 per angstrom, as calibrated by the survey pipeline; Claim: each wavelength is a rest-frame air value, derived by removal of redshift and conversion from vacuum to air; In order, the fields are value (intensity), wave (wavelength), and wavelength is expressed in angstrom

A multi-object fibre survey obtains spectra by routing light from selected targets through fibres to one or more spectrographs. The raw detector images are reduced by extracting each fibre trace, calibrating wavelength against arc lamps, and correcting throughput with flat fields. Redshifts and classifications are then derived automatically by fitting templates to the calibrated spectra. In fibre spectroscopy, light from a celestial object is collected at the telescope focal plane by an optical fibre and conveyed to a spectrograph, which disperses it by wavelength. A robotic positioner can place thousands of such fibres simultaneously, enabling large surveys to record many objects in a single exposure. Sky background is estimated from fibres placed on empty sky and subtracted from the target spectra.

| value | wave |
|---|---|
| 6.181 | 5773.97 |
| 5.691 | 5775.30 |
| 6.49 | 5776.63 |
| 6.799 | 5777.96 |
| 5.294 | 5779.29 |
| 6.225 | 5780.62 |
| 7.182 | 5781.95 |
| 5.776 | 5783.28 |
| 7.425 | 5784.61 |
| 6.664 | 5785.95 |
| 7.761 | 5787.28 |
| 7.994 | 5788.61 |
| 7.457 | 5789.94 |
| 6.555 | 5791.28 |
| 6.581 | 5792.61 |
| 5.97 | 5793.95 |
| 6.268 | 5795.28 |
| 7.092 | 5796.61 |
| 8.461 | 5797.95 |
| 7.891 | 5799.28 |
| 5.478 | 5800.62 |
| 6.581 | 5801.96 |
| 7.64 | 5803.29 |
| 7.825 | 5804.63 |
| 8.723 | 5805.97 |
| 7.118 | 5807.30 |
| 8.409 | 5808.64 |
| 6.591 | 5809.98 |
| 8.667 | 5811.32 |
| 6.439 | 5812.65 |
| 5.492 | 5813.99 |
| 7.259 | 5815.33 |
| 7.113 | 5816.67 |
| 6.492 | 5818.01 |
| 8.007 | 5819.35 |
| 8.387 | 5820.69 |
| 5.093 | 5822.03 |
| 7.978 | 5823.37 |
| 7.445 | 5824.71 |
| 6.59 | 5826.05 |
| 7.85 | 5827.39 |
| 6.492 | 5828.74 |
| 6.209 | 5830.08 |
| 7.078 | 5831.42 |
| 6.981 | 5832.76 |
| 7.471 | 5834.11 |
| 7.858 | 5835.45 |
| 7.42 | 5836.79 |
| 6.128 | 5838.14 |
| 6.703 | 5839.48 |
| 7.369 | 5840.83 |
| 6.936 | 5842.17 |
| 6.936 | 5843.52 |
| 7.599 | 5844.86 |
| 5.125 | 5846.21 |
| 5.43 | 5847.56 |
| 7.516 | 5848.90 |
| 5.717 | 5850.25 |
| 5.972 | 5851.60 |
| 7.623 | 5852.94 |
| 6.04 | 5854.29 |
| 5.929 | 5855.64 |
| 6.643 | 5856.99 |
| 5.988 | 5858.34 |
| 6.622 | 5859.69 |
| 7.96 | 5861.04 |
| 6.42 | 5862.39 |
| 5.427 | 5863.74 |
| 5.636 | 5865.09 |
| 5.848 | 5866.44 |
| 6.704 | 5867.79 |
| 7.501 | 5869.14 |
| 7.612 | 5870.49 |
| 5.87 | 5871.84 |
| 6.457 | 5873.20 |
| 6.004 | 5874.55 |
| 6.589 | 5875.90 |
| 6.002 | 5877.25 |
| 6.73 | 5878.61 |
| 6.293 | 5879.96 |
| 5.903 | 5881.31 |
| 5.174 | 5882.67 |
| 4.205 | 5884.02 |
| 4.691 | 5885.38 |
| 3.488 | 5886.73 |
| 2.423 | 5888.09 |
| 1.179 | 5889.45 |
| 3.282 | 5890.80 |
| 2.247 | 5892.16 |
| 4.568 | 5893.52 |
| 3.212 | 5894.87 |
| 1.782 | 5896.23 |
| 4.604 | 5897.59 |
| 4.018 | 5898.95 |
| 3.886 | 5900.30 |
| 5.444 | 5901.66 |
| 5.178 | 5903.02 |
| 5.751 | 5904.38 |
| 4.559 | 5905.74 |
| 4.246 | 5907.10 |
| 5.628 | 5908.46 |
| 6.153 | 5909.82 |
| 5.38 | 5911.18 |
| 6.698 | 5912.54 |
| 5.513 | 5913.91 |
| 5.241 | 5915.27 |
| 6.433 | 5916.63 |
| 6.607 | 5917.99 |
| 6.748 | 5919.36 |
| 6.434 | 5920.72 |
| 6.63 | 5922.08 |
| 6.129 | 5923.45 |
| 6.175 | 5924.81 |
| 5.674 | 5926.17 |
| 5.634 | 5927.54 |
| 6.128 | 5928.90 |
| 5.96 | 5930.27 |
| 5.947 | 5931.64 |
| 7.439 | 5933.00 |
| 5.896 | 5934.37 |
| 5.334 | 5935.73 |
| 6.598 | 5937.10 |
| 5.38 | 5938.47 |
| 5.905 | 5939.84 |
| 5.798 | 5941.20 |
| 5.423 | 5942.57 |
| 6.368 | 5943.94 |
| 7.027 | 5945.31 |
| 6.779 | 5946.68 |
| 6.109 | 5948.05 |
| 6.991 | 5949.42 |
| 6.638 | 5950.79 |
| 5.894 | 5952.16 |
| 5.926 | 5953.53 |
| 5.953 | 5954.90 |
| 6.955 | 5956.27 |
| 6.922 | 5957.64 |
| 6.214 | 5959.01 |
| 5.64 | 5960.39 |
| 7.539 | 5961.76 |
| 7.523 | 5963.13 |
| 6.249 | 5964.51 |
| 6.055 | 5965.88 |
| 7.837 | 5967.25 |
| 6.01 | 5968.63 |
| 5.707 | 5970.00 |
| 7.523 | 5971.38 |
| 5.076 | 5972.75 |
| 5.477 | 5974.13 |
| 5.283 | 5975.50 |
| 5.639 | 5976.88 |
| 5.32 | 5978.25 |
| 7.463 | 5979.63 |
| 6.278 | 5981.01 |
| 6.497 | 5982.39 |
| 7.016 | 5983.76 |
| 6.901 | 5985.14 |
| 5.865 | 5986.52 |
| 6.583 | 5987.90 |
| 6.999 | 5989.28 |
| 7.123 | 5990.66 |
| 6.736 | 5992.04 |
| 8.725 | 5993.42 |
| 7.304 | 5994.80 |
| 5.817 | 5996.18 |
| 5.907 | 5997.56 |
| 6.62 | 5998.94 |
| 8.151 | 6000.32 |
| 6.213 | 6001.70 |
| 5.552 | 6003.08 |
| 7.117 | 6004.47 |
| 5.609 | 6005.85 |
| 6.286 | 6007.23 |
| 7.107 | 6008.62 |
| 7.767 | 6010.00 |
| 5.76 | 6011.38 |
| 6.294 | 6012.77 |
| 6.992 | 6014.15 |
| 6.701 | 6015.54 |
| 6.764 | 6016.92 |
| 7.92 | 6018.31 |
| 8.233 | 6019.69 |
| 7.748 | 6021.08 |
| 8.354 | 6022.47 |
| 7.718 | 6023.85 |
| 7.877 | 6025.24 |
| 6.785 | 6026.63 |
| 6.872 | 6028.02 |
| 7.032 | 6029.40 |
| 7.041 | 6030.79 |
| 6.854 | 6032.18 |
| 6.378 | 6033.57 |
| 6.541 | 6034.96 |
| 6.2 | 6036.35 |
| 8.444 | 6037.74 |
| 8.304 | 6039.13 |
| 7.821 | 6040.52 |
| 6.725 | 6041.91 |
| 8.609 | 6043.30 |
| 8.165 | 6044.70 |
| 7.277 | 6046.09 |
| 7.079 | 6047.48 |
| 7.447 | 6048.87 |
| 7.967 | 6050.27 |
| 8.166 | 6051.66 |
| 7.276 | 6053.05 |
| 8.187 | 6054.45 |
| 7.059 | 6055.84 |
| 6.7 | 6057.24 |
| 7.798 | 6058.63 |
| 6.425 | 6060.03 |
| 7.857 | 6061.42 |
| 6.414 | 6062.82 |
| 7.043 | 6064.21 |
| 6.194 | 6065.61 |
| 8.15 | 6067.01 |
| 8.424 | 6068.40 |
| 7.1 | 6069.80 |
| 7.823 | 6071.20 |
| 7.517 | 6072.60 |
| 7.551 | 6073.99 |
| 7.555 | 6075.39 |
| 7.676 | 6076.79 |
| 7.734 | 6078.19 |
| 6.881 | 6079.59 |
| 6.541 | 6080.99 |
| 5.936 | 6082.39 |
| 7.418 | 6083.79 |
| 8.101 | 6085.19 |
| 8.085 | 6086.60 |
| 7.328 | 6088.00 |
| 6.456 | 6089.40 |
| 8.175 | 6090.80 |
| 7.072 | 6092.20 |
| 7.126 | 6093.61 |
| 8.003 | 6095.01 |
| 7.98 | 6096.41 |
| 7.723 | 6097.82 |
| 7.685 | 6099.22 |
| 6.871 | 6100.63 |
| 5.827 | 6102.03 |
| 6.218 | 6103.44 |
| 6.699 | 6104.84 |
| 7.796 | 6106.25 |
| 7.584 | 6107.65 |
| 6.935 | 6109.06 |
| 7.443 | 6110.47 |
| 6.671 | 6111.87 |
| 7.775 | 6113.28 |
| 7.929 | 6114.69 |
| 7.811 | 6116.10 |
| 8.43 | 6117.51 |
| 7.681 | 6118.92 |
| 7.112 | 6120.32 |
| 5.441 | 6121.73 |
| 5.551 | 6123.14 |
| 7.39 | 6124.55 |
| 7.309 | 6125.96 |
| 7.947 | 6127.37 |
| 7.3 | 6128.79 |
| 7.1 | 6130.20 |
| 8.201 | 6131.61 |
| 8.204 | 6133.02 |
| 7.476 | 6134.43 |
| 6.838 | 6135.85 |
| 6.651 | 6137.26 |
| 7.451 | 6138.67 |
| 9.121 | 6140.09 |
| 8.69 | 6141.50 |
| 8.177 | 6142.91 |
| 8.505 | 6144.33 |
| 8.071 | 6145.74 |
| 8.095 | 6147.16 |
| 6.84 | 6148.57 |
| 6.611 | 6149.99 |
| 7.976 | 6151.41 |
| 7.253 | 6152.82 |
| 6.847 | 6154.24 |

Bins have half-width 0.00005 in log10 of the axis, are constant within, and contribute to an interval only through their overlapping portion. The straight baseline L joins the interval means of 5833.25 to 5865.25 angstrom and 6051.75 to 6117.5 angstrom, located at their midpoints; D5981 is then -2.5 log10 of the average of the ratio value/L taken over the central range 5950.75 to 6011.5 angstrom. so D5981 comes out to 0.08 mag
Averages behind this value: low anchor 6.62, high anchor 7.34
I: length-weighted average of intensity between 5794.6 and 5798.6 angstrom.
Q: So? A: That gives 7.27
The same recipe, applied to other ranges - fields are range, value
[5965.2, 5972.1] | 6.62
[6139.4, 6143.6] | 8.68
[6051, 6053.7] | 7.73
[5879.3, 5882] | 6.09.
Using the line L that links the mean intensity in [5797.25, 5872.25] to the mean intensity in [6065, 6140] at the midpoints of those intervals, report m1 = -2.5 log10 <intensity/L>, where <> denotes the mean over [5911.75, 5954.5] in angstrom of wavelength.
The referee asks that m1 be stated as 0.15 mag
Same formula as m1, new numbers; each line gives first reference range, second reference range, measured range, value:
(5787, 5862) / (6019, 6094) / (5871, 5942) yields 0.321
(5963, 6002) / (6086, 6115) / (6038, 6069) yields -0.078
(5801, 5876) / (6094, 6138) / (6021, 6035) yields -0.010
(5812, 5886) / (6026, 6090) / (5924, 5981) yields 0.117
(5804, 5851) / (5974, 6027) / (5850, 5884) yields 0.109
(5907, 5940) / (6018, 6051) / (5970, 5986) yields 0.091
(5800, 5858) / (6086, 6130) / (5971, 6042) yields 0.049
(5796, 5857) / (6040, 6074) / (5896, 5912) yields 0.429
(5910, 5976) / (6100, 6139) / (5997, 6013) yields 0.004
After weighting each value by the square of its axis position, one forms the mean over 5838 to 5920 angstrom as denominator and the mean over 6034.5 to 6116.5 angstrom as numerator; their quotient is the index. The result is 1.41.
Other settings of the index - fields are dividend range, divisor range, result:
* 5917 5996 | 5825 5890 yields 1.06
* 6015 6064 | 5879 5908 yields 1.88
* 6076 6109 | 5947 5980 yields 1.20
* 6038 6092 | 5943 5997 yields 1.18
